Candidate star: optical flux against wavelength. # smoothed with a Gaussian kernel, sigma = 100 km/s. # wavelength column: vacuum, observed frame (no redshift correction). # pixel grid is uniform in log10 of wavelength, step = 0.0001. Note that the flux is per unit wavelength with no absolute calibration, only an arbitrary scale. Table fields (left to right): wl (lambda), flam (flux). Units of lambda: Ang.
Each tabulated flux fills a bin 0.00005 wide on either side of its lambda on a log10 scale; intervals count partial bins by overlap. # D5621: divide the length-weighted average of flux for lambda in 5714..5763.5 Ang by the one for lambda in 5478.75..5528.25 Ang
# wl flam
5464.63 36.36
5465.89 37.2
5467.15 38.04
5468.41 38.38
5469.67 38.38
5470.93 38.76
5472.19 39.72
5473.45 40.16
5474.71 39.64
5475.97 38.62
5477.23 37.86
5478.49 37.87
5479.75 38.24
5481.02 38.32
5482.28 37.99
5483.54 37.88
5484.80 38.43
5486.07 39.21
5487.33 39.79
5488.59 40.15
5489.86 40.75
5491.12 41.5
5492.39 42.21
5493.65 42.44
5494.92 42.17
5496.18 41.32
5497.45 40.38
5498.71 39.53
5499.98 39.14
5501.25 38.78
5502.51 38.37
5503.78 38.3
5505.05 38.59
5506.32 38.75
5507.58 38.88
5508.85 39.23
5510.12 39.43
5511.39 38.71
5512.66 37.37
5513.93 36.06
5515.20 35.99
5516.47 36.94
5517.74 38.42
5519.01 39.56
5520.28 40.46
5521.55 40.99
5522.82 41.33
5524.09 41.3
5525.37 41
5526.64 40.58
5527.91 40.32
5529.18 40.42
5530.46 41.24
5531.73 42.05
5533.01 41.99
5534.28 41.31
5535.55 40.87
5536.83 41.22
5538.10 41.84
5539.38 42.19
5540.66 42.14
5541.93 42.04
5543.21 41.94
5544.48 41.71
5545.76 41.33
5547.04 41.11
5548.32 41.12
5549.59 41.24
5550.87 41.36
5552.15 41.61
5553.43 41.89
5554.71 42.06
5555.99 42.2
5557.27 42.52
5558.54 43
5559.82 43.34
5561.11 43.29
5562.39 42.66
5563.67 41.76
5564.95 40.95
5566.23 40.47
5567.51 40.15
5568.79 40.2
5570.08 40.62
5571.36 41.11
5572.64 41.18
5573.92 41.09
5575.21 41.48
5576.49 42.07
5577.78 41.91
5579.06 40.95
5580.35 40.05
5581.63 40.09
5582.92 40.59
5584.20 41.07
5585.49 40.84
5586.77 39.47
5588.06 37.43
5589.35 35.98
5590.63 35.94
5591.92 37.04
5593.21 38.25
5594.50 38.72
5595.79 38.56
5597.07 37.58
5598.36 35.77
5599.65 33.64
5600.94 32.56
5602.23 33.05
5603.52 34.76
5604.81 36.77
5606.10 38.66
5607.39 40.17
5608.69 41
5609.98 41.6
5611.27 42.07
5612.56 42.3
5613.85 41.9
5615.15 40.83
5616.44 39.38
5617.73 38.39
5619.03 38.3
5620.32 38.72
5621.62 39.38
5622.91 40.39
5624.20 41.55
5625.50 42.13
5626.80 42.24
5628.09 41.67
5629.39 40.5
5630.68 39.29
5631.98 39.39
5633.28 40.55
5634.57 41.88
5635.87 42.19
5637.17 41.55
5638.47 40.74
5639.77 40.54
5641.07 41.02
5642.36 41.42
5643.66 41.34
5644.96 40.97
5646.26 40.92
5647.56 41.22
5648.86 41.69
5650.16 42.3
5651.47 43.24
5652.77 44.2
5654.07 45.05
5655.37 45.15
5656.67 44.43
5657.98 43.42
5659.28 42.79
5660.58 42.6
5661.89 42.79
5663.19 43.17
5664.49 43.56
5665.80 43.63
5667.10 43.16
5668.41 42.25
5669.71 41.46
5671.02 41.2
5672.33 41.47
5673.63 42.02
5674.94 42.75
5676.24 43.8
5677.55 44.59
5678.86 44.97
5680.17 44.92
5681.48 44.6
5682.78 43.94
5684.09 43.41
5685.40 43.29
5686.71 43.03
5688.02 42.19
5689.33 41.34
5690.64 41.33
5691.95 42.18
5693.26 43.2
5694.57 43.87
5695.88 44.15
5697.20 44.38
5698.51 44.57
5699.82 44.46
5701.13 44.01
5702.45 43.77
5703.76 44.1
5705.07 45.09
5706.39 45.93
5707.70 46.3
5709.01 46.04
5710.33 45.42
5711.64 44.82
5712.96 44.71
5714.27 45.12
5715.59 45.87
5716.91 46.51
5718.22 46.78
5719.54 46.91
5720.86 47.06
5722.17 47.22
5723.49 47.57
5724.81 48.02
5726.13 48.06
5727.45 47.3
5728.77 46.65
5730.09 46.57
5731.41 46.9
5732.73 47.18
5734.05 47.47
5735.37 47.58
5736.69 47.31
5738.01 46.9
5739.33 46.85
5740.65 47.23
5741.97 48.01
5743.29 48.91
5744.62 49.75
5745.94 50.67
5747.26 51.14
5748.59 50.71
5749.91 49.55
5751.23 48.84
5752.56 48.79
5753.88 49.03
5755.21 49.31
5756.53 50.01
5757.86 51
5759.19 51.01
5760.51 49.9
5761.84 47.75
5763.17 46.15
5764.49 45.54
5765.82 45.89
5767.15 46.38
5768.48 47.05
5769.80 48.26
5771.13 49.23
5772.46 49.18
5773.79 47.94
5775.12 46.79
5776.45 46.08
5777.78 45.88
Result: 1.2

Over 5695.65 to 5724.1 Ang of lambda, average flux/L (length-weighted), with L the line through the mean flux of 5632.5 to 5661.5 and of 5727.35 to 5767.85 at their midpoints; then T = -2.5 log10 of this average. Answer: 0.01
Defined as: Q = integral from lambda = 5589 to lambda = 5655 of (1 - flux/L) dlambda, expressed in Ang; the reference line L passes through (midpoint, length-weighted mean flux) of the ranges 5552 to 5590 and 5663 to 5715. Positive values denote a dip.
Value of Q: 3.7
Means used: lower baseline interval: 41.1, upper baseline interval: 43.7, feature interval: 39.8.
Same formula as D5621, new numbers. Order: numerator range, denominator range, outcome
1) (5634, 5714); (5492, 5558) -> 1.07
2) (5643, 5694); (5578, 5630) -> 1.10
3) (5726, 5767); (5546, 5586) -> 1.17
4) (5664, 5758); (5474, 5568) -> 1.13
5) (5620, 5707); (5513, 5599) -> 1.05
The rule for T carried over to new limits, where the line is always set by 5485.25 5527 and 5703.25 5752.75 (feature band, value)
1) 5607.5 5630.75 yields 0.07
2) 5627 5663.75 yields 0.06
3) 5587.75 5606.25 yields 0.18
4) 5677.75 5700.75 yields 0.06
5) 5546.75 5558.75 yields -0.02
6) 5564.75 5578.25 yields 0.02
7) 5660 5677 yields 0.06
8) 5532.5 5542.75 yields -0.03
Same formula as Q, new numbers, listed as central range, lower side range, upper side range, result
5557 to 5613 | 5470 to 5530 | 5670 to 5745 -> 2.94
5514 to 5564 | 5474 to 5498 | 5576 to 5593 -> -2.04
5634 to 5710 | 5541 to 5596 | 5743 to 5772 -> 3.51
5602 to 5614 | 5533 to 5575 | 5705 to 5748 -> 1.11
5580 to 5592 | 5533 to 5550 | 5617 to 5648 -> 0.65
